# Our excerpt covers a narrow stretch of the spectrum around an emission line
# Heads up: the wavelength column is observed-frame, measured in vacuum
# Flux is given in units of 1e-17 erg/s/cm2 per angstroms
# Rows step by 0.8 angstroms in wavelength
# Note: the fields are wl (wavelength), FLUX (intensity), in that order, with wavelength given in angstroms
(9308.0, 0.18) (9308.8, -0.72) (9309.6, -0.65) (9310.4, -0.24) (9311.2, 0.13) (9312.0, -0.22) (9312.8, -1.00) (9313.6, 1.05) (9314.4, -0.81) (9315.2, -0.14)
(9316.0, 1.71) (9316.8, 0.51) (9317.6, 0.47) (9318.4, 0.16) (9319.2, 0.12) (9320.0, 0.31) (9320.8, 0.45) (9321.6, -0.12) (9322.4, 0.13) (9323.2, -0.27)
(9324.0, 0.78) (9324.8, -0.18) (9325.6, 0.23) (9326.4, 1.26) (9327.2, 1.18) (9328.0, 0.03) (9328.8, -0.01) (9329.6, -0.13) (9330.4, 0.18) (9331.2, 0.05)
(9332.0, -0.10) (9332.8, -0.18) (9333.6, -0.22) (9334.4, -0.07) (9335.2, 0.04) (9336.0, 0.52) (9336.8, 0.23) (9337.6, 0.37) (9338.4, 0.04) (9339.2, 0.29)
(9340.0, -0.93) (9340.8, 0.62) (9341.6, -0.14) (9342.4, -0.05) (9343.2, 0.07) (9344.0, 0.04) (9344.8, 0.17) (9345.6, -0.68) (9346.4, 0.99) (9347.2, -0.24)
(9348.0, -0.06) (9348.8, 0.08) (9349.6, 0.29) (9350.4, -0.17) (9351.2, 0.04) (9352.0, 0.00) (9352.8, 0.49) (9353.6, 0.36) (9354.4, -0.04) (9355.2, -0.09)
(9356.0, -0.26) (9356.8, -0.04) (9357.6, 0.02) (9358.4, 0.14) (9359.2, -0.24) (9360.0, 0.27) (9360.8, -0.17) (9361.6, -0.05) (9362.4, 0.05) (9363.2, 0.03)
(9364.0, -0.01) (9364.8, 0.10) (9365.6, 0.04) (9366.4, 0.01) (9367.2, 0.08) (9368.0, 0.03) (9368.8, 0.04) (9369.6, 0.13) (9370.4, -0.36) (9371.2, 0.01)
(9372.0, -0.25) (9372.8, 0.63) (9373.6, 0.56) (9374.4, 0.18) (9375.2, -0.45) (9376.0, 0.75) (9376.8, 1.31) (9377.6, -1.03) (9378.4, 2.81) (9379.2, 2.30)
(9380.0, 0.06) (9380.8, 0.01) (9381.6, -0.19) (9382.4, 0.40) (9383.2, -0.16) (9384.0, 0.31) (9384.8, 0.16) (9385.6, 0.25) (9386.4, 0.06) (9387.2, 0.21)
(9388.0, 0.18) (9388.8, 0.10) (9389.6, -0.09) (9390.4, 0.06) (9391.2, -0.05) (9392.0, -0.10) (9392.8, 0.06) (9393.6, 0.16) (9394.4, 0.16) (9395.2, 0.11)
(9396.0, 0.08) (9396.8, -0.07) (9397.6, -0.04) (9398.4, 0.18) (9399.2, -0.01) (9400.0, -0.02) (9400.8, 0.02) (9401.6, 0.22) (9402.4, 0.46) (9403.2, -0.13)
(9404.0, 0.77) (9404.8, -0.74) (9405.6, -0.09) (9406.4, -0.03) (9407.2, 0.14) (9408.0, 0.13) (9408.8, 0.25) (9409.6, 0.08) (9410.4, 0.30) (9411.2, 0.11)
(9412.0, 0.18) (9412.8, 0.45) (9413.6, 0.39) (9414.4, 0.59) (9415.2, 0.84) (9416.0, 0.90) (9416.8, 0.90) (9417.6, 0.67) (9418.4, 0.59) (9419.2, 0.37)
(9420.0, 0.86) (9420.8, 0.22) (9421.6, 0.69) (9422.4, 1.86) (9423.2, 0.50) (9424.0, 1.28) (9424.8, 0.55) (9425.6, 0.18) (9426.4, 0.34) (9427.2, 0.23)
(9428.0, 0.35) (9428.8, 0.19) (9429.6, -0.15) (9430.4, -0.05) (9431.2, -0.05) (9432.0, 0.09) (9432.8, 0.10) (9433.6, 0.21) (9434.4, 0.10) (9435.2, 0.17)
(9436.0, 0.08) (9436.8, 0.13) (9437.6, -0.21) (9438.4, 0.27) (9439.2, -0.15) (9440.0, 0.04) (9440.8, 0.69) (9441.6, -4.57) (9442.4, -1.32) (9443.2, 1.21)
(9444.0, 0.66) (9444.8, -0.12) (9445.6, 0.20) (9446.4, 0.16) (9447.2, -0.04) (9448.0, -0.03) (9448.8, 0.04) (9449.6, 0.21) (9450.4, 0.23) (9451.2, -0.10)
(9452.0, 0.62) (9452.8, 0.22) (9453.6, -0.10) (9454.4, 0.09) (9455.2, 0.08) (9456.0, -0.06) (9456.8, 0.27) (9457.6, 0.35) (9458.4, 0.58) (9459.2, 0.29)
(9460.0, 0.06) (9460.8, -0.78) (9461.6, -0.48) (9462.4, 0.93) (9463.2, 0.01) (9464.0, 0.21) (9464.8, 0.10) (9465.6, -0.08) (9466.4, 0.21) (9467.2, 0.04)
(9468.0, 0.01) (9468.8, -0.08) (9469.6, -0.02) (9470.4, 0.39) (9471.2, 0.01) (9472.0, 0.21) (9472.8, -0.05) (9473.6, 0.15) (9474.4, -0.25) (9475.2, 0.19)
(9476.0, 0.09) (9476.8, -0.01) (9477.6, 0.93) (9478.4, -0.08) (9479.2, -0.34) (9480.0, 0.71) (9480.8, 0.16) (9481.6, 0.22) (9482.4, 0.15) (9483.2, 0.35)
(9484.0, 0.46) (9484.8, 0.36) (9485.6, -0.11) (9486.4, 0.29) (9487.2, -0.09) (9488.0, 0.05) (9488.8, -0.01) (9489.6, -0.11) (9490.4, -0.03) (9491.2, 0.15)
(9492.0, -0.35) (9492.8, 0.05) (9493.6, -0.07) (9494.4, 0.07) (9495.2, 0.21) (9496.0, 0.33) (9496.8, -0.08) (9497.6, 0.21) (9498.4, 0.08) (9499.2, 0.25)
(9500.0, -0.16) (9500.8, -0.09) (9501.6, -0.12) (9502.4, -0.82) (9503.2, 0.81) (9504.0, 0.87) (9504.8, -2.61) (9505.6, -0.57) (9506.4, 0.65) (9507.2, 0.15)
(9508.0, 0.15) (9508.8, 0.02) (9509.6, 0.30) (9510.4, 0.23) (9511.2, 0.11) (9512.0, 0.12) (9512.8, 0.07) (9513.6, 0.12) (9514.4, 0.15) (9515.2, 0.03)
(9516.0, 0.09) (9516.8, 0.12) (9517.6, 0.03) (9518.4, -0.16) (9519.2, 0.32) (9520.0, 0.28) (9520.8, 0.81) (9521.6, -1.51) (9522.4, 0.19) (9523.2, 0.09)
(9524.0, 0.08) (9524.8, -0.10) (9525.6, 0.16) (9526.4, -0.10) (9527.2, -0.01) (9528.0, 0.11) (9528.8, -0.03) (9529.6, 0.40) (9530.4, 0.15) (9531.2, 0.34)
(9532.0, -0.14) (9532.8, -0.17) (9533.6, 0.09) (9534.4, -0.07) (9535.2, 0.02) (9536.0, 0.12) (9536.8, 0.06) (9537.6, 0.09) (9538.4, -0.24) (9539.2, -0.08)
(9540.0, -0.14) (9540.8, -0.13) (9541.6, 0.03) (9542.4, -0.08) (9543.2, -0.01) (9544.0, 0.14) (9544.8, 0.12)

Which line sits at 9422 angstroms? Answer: [O II]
